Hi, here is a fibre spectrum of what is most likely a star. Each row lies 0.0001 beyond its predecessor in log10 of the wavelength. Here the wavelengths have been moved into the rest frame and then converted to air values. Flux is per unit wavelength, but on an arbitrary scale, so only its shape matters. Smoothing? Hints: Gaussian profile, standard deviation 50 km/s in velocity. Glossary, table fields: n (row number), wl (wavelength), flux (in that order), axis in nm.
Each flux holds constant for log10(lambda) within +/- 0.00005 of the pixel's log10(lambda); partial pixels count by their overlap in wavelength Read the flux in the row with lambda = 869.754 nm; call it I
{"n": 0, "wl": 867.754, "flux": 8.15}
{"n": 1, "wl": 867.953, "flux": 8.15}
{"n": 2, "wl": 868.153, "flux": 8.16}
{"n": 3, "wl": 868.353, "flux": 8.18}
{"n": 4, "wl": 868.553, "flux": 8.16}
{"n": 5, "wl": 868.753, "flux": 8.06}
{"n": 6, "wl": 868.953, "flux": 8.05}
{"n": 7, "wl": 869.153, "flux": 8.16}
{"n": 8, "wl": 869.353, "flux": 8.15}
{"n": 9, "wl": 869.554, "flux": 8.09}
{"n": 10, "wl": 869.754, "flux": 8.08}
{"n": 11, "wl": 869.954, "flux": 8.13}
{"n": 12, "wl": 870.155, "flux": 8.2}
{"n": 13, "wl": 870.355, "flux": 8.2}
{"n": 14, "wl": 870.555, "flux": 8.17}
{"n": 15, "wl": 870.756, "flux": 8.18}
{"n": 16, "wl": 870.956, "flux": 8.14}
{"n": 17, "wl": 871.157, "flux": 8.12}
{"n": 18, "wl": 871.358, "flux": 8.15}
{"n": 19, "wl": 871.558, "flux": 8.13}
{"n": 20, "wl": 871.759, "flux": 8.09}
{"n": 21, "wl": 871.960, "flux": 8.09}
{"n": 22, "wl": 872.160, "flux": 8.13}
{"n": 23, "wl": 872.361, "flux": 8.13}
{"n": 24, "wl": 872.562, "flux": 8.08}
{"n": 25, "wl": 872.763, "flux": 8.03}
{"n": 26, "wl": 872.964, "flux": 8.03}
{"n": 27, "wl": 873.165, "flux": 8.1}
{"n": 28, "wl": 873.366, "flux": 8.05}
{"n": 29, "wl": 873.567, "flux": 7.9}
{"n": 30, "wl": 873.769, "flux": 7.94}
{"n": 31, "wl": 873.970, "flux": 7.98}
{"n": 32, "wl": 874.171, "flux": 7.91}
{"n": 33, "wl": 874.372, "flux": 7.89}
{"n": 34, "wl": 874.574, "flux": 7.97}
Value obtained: 8.08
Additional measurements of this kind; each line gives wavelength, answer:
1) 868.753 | 8.06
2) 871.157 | 8.12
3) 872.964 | 8.03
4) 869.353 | 8.15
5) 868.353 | 8.18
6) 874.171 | 7.91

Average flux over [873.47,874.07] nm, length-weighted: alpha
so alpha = 7.93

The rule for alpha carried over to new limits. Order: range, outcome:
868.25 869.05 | 8.11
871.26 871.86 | 8.12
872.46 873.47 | 8.06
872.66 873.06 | 8.03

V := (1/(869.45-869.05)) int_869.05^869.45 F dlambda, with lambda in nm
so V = 8.16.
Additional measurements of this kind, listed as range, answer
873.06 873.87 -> 7.99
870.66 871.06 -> 8.16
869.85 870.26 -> 8.16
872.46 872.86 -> 8.05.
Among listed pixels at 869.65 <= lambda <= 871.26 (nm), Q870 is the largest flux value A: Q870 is 8.2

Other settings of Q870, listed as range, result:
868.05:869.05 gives 8.18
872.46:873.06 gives 8.08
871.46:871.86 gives 8.13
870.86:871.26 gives 8.14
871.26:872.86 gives 8.15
